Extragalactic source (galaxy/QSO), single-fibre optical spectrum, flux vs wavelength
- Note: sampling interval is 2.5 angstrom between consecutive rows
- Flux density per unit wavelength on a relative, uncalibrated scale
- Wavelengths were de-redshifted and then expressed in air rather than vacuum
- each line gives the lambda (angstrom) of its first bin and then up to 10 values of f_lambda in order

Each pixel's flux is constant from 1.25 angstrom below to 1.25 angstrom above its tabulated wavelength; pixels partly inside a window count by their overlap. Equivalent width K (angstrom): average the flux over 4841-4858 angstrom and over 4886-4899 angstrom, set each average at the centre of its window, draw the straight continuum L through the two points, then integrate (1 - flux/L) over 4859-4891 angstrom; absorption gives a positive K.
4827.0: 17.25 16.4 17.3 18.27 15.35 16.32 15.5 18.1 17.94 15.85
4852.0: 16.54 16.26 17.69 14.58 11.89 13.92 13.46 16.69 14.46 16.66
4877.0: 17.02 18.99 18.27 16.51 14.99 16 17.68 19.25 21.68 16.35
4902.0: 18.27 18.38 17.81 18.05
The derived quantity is 3.27 angstrom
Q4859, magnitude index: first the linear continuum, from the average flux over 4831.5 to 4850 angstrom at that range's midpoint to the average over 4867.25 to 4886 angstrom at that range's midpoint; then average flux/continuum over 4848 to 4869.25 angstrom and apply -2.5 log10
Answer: 0.11 mag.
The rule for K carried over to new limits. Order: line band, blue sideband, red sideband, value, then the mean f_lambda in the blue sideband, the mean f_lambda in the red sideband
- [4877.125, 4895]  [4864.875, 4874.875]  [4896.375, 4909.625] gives -0.7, 15.1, 18.3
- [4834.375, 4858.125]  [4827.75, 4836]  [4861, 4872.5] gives -1.2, 17.3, 14.1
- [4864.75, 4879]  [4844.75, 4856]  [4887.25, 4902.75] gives 1.4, 16.8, 18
